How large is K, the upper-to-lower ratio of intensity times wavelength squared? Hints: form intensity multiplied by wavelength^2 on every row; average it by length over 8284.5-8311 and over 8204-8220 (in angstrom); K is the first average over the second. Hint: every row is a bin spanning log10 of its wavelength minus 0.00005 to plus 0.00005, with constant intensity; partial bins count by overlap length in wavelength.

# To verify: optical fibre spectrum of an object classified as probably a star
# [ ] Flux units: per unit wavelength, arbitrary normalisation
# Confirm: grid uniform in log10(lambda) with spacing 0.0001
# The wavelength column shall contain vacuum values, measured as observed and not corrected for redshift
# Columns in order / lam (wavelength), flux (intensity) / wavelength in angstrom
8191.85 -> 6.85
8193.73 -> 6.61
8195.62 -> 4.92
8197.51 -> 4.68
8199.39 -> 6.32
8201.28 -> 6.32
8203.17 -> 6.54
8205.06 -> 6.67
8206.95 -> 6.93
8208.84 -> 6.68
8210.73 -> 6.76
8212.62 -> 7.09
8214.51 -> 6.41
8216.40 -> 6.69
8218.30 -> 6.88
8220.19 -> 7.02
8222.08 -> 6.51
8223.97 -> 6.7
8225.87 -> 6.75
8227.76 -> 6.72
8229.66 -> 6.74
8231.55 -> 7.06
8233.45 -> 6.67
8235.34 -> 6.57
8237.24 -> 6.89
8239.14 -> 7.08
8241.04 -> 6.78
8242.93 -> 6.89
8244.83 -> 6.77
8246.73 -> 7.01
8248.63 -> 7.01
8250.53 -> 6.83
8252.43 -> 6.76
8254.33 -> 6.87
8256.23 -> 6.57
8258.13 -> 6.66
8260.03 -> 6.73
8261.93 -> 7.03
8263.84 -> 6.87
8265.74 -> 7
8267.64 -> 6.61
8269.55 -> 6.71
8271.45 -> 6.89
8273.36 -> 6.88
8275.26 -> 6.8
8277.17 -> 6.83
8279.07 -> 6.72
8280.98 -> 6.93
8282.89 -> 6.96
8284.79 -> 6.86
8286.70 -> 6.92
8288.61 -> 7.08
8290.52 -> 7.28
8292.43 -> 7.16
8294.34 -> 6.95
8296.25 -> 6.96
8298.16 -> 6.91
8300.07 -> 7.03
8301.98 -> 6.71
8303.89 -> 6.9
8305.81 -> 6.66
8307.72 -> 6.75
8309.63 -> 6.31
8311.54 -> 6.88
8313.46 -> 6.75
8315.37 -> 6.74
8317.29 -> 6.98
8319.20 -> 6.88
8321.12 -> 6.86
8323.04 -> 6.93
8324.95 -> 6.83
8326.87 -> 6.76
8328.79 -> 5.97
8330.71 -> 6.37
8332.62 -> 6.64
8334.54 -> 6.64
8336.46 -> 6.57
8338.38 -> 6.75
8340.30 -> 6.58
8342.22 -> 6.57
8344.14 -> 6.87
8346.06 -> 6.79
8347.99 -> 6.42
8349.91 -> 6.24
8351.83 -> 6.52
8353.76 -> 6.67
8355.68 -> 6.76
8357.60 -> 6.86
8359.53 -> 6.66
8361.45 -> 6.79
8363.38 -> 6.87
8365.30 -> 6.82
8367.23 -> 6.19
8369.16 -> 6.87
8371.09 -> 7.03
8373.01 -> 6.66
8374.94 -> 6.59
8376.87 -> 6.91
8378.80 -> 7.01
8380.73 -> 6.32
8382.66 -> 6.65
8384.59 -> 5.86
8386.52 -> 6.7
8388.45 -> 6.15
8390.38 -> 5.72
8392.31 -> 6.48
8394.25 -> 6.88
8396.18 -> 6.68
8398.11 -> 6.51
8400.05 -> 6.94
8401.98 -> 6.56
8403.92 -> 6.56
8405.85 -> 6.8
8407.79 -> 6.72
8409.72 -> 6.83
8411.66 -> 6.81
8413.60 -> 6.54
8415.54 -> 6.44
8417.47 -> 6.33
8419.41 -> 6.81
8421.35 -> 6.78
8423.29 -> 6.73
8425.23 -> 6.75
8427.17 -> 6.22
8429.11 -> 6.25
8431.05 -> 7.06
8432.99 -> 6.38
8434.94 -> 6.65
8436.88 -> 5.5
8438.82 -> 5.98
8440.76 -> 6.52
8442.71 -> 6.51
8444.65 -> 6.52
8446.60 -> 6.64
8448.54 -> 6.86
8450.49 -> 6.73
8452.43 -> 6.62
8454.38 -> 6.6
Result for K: 1.0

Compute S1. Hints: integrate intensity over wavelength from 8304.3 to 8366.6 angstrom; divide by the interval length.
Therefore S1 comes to 6.68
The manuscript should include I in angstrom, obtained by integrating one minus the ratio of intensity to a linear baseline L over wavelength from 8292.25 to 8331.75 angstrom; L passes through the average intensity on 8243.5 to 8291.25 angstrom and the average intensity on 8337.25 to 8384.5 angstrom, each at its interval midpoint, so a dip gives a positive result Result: 0.0 angstrom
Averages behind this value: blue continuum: 6.86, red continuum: 6.67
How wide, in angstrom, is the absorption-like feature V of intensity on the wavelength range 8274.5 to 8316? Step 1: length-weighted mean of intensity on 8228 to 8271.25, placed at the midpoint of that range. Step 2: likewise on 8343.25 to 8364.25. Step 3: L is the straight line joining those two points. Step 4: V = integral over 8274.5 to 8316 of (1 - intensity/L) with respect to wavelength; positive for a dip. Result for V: -0.7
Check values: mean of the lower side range 6.82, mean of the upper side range 6.67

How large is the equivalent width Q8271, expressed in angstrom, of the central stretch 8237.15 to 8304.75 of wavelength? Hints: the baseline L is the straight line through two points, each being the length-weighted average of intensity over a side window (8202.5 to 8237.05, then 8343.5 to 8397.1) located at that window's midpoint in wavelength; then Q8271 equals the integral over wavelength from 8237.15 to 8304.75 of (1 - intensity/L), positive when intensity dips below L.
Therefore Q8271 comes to -1.87 angstrom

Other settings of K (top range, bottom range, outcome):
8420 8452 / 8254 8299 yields 0.98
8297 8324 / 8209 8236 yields 1.03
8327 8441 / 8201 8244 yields 1.01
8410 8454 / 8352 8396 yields 1.00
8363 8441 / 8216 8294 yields 0.99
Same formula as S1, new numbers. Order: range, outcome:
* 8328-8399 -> 6.59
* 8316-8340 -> 6.68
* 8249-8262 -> 6.77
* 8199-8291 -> 6.8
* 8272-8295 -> 6.95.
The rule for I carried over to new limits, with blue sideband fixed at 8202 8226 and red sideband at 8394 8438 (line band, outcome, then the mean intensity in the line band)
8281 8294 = -0.68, 7.03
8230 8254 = -0.51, 6.86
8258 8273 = -0.28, 6.82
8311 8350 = -0.13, 6.67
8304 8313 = -0.02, 6.68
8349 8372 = -0.21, 6.69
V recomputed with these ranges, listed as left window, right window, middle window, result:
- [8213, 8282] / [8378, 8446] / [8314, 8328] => -0.3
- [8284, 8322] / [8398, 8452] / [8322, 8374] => 0.8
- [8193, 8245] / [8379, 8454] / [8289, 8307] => -1.1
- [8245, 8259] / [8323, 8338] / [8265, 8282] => -0.2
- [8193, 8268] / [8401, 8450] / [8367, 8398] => 0.1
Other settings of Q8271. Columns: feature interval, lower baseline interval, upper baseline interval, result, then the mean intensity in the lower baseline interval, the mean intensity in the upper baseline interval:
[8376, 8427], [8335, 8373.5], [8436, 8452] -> -0.4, 6.67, 6.42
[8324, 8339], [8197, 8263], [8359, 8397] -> 0.2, 6.72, 6.59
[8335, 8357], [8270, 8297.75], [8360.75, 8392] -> 0.2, 6.94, 6.57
